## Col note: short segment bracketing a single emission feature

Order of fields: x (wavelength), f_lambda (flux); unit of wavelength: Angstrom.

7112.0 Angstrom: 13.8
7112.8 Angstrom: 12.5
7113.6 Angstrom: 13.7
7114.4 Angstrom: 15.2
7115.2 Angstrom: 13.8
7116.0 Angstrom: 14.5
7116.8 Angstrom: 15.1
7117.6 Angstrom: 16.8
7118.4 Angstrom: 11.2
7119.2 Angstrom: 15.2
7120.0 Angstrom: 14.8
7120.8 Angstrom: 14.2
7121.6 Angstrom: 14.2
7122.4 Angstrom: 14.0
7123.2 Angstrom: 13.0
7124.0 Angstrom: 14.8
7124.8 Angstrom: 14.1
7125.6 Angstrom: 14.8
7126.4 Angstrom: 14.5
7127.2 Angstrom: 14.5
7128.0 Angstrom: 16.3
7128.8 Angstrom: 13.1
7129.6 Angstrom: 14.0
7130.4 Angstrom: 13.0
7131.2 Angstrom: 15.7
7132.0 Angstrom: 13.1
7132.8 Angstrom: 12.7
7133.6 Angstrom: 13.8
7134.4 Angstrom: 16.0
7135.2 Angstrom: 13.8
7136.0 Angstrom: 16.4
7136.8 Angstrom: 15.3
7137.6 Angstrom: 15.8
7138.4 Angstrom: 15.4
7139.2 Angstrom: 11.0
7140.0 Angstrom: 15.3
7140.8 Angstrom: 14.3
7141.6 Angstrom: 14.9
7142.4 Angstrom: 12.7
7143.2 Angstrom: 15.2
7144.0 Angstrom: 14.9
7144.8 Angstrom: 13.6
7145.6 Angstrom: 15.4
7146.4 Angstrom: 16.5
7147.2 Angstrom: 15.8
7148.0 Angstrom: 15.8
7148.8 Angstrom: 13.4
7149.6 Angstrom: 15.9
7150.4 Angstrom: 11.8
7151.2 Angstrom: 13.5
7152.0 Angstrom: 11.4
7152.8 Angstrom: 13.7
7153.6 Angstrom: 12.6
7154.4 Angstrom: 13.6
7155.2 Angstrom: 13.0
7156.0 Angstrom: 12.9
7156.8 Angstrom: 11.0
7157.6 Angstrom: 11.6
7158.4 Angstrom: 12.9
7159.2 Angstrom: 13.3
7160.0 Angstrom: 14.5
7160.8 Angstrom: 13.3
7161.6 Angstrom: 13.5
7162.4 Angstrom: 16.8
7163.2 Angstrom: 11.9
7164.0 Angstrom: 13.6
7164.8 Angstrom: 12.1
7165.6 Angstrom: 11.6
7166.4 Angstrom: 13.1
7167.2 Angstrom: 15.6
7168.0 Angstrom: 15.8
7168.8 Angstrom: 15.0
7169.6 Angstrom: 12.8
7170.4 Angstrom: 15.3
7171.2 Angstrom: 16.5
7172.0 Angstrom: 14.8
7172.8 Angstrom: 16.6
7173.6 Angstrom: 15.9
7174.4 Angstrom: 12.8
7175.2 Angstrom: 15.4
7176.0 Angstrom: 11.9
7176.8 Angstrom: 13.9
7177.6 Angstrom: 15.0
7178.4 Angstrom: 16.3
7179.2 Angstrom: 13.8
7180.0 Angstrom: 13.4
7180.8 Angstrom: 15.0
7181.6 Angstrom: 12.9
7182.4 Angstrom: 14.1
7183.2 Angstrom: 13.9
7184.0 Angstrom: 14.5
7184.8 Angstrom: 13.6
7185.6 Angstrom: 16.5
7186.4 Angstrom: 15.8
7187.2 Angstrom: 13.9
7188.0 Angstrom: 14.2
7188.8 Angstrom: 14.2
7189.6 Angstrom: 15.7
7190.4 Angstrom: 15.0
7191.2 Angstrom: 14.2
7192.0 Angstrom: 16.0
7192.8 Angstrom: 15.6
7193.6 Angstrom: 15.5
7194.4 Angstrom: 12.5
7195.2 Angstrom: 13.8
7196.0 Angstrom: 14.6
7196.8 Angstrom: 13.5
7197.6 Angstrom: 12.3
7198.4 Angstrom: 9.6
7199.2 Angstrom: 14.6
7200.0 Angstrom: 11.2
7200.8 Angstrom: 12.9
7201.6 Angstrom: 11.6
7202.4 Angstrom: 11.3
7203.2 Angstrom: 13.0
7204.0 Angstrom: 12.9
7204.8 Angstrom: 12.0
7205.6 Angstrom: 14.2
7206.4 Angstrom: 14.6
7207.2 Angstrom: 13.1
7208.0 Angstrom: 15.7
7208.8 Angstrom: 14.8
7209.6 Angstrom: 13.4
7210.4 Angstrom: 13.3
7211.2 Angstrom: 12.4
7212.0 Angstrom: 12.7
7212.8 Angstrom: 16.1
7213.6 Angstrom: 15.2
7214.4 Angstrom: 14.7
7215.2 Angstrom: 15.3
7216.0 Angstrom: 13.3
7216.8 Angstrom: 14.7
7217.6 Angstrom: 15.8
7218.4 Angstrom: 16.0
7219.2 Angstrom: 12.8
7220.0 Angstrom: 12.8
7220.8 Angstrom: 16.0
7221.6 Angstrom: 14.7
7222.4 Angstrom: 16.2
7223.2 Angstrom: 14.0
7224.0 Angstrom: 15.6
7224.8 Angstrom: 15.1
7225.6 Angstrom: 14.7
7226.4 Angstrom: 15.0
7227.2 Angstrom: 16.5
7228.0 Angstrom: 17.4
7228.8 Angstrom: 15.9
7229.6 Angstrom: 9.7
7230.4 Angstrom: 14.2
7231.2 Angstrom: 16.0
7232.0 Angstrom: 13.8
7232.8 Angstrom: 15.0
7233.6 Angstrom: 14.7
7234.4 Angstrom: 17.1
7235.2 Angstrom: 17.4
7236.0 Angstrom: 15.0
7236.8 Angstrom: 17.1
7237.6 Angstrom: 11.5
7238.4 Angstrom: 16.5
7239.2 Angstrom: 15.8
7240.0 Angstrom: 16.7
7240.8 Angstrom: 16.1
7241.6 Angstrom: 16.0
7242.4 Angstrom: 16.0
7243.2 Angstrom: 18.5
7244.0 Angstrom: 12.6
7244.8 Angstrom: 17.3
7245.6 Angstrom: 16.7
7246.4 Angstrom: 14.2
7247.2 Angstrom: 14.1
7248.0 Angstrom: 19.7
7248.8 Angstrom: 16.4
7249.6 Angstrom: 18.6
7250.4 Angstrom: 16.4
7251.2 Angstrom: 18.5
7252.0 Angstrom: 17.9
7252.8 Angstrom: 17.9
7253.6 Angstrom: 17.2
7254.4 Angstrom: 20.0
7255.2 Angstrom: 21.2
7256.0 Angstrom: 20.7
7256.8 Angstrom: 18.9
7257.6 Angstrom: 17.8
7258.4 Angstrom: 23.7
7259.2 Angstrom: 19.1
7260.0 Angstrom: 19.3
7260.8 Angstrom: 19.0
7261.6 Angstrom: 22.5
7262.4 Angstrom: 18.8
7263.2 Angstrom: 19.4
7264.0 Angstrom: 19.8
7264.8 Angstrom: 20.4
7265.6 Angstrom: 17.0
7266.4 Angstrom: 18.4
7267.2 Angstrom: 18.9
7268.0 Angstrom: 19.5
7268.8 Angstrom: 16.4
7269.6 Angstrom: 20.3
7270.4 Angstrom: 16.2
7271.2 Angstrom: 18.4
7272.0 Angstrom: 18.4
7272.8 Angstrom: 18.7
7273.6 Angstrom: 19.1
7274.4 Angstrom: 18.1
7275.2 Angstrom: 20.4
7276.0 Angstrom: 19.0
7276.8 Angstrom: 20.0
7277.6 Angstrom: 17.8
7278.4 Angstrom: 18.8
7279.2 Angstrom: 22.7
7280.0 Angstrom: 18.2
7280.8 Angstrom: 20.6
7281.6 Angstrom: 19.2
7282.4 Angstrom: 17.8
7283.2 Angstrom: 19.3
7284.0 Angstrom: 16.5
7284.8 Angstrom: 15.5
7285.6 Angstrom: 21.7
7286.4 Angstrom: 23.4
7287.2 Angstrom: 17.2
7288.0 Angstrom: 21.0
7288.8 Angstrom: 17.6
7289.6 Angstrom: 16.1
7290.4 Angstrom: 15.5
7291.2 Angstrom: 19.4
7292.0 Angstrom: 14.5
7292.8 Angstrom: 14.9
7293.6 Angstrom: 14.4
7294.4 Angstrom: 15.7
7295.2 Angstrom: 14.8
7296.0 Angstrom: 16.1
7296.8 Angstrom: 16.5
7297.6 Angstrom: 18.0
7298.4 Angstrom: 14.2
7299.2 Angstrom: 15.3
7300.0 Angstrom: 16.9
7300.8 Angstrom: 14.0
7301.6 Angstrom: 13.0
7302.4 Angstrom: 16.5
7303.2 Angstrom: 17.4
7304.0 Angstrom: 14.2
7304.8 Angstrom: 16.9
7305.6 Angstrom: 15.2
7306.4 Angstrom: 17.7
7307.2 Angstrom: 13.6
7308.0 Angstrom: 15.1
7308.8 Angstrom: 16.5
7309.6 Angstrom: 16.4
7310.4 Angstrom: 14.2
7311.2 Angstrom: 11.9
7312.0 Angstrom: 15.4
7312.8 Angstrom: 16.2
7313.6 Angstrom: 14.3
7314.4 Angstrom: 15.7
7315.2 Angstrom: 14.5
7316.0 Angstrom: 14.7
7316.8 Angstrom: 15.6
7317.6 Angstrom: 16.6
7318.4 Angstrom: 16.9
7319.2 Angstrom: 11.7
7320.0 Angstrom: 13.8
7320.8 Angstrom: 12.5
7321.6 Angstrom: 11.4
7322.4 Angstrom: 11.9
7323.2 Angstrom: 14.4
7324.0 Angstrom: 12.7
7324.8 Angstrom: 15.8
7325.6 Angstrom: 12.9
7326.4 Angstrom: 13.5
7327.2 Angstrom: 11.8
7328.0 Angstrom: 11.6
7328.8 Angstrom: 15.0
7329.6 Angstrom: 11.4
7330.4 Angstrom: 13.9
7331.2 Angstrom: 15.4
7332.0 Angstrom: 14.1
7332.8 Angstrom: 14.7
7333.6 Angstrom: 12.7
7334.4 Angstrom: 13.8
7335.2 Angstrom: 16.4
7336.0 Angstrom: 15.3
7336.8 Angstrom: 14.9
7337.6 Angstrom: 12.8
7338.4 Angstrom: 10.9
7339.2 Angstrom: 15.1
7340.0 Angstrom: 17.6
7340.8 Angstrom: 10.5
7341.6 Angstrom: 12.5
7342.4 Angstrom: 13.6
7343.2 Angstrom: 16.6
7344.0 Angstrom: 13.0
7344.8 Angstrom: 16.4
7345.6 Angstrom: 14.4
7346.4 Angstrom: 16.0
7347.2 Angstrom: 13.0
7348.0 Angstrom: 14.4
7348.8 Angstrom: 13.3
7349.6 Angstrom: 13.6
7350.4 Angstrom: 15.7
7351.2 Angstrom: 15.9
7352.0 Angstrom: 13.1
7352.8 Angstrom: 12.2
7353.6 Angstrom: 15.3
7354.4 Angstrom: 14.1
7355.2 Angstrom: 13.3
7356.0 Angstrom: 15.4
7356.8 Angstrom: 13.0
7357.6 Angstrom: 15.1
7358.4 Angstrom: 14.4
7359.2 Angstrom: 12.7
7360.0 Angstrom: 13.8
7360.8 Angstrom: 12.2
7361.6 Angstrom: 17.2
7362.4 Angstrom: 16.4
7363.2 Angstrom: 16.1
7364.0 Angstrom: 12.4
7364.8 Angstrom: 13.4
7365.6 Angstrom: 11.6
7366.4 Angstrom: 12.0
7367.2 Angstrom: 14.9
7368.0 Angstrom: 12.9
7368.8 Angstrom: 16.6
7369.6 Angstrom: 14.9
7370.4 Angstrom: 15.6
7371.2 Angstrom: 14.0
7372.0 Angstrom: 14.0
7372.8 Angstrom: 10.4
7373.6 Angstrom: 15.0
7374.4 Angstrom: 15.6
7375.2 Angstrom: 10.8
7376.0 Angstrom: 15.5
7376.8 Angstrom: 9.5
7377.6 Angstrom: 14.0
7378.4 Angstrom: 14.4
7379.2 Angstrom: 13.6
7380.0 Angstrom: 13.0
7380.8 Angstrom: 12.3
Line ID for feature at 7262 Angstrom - Mg II 2798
